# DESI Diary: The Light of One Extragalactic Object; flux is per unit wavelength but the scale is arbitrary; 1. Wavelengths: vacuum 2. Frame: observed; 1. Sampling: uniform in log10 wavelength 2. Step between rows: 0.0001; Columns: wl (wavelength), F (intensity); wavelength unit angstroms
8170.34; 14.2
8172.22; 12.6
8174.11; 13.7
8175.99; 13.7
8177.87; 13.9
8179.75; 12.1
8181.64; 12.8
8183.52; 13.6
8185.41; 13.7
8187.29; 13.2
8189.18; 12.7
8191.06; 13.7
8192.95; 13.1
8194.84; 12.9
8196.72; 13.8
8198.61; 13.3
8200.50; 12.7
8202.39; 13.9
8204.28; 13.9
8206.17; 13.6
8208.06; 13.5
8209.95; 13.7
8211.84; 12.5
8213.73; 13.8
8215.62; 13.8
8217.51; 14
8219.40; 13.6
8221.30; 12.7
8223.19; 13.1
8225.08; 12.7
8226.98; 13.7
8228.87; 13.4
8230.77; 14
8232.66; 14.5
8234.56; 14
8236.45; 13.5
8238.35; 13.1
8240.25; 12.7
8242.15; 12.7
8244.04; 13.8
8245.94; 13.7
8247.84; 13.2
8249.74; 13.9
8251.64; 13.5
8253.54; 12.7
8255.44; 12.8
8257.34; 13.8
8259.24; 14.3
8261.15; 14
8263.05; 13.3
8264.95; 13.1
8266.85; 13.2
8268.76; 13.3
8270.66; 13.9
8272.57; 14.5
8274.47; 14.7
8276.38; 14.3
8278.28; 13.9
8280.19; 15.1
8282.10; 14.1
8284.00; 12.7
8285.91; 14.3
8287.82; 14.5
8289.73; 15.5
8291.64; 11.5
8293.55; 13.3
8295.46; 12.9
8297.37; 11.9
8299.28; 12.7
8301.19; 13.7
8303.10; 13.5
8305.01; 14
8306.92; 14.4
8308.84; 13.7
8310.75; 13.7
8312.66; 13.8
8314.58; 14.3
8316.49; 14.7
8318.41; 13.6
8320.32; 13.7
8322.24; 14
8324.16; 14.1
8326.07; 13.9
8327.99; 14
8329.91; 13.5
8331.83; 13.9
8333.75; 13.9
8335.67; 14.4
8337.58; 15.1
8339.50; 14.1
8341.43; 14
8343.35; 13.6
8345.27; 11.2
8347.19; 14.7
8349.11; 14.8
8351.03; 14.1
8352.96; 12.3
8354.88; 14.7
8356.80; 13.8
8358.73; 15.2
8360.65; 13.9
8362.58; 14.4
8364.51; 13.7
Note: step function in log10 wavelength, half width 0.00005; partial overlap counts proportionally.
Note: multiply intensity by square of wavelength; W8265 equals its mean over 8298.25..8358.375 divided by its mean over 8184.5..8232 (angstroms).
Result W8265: 1.07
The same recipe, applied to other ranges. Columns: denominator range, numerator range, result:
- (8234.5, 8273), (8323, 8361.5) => 1.06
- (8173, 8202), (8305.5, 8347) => 1.08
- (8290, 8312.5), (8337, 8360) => 1.06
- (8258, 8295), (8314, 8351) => 1.02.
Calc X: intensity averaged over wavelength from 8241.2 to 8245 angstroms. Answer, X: 13.3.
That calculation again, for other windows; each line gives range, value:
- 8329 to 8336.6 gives 13.9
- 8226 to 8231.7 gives 13.7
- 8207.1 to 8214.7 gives 13.4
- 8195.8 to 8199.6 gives 13.5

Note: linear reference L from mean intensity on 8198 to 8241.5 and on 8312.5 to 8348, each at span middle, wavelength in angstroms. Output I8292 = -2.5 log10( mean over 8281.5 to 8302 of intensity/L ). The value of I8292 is 0.03 mag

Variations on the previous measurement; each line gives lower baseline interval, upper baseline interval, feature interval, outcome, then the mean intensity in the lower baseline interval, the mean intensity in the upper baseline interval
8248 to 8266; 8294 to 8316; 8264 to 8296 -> -0.03 mag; 13.5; 13.5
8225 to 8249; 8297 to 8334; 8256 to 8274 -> -0.01 mag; 13.5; 13.8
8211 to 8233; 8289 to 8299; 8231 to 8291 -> -0.05 mag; 13.5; 12.9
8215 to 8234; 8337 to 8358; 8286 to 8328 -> 0.00 mag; 13.6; 13.8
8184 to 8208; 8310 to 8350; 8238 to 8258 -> 0.03 mag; 13.4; 14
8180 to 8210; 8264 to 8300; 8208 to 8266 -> 0.00 mag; 13.3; 13.7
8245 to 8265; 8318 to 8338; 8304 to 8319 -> -0.01 mag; 13.5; 14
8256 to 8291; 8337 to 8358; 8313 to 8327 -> -0.01 mag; 14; 13.8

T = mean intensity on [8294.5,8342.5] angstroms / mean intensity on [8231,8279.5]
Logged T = 1.01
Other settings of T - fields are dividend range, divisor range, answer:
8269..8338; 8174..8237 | 1.03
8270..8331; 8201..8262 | 1.02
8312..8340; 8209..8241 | 1.04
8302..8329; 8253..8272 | 1.04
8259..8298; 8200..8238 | 1.01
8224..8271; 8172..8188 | 1.01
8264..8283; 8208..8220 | 1.03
